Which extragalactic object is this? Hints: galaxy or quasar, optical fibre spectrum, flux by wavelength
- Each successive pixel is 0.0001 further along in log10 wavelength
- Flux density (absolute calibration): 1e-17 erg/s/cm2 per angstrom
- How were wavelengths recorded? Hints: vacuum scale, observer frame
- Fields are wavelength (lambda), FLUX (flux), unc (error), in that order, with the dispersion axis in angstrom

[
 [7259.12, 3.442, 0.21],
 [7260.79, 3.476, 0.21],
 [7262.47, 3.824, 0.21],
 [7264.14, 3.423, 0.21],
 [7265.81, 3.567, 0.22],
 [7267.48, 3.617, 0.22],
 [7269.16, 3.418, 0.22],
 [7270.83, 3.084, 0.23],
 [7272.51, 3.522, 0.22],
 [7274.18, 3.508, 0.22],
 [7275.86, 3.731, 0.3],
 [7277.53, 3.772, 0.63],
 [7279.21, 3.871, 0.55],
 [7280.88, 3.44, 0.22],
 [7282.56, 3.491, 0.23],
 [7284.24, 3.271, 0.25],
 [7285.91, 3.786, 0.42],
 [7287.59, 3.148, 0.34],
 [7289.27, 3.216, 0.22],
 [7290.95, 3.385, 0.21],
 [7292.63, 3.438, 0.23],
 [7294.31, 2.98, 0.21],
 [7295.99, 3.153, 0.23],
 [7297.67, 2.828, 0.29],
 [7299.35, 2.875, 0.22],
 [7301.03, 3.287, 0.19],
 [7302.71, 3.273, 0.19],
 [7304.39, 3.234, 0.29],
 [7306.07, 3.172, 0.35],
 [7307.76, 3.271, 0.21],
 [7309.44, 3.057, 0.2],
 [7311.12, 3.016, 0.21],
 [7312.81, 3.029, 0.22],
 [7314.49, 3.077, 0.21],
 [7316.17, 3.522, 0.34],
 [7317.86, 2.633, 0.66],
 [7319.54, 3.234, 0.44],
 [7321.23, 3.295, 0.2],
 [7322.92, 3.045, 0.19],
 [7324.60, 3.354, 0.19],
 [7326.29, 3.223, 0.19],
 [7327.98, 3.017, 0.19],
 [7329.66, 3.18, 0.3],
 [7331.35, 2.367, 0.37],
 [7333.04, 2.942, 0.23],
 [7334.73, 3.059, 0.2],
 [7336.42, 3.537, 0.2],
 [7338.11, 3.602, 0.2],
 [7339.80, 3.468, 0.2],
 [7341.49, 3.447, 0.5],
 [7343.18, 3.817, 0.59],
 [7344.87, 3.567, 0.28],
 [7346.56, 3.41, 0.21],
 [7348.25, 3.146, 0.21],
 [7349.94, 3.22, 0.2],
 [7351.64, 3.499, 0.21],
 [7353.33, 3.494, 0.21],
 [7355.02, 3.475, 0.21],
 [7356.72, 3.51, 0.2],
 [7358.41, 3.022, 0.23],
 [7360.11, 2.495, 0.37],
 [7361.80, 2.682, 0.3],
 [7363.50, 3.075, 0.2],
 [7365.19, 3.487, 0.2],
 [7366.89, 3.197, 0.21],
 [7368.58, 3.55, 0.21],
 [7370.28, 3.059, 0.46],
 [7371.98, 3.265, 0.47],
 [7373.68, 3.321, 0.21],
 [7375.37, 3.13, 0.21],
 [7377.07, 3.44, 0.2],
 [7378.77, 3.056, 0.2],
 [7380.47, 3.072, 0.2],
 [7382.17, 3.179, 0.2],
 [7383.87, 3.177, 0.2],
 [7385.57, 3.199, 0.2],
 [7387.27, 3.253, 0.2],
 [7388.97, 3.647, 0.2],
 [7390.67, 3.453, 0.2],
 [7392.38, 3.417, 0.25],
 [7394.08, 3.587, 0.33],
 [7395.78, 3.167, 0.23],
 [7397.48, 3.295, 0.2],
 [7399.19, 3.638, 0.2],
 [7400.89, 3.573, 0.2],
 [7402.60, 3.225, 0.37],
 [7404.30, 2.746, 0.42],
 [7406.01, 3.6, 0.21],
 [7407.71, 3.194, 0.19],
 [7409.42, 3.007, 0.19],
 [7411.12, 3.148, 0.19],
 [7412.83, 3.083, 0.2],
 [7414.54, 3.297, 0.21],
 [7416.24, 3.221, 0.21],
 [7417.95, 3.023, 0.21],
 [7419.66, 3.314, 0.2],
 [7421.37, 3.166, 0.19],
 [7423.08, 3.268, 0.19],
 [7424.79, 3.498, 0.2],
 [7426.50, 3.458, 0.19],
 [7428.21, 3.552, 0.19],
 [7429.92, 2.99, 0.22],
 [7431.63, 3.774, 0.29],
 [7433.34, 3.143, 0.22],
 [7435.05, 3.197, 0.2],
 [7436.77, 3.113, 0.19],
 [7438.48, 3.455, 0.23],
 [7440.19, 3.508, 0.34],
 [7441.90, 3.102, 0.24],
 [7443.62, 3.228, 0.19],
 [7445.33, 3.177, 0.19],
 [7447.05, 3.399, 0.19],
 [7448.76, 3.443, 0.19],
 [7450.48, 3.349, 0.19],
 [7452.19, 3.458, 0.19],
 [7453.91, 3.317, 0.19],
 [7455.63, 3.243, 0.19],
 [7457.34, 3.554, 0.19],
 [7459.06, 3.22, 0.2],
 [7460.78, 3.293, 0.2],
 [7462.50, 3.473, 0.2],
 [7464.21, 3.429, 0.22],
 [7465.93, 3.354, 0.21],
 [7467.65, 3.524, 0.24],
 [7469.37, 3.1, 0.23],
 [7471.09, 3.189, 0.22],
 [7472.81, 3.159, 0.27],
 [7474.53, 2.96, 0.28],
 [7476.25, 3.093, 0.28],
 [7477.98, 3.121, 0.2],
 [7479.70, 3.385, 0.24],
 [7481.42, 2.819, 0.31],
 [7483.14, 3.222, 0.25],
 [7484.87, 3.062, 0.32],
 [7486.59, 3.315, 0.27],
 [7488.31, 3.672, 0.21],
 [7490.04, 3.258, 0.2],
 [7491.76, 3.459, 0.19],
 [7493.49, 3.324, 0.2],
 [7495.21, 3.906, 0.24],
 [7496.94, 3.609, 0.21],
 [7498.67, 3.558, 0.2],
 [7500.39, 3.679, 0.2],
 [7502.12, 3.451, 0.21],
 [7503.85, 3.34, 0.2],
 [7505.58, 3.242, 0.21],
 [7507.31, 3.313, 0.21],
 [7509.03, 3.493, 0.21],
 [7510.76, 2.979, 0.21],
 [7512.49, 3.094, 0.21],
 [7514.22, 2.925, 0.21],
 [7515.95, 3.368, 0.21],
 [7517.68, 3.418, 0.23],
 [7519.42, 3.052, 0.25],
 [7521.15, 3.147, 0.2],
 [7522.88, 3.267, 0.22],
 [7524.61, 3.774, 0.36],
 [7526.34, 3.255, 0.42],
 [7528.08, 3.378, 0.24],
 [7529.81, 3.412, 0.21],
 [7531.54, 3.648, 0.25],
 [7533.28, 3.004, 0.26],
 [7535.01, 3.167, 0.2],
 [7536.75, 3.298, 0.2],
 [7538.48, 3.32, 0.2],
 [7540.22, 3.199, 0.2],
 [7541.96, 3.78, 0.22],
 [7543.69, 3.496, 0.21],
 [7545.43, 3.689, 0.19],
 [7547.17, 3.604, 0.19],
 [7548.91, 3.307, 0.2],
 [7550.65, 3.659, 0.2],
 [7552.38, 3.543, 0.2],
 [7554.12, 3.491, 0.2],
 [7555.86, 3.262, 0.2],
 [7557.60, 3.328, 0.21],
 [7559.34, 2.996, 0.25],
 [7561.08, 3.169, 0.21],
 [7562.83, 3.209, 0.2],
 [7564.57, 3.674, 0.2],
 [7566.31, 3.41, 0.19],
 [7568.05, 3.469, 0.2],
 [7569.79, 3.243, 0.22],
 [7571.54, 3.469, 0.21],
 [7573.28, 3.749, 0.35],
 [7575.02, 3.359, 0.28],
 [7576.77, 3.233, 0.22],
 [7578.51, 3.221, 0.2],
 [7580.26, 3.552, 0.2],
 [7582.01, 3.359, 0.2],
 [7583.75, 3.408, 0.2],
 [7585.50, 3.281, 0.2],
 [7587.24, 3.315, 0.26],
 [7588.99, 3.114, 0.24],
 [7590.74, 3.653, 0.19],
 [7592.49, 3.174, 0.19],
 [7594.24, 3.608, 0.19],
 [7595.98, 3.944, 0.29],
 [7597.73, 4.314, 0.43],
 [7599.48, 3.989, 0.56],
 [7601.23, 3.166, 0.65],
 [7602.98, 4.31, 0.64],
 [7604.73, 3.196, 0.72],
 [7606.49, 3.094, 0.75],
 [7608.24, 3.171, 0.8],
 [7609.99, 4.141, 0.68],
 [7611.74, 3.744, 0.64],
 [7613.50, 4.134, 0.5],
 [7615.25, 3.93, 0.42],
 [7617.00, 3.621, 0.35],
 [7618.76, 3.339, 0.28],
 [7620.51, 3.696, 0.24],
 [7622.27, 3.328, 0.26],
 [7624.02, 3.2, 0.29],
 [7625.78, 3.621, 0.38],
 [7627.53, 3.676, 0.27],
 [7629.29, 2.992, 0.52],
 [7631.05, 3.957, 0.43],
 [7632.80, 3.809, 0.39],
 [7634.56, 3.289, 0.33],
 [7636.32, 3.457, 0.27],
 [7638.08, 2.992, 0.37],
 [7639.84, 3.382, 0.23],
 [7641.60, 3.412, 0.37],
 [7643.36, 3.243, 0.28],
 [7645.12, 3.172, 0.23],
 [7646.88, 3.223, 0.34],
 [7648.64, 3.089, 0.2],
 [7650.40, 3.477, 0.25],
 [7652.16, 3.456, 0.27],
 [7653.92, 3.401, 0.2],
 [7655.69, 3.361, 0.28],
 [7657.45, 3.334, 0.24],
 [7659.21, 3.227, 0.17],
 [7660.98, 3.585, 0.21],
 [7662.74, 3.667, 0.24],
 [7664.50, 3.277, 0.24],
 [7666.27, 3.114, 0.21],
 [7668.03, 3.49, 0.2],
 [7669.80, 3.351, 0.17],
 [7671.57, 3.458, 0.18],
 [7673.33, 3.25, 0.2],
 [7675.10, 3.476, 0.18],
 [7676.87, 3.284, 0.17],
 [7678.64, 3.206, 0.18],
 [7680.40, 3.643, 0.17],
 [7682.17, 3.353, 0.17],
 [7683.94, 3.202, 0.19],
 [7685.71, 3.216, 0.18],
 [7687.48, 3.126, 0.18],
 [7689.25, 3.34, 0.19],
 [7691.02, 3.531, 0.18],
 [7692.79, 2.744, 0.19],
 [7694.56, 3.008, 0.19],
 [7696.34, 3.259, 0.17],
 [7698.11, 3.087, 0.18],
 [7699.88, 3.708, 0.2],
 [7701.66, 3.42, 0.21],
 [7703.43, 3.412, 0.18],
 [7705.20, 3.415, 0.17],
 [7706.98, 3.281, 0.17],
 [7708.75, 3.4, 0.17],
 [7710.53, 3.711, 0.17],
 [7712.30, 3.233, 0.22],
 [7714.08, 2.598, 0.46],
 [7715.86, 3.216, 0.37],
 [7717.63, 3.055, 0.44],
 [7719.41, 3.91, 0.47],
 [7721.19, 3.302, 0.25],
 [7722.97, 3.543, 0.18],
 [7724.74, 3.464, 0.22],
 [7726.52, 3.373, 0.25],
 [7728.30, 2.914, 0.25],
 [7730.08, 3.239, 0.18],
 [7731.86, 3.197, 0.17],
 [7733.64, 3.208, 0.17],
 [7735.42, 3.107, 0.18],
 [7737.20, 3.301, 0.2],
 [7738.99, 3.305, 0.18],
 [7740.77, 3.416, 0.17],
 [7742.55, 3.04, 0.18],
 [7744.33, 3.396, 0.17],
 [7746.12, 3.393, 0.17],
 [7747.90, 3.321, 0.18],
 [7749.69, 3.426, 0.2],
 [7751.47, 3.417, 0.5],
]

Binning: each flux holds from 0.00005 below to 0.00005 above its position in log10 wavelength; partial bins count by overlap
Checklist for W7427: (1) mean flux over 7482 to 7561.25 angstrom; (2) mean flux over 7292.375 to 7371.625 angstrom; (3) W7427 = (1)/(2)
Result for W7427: 1.1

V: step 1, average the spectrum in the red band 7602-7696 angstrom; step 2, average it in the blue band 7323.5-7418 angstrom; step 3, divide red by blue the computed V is 1.0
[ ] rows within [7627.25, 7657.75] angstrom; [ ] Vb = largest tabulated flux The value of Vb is 3.957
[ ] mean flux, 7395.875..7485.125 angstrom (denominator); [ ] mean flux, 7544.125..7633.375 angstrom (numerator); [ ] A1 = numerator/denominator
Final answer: 1.07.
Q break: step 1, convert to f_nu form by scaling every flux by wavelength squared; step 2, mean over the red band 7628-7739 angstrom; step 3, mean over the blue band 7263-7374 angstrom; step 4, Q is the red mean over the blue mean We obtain 1.1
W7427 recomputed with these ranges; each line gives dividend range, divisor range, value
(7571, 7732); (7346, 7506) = 1.03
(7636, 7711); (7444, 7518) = 1.00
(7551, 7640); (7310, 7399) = 1.08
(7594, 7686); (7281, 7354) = 1.07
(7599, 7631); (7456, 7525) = 1.08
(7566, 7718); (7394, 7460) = 1.03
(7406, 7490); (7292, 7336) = 1.06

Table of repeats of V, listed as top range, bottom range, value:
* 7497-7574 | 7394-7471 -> 1.02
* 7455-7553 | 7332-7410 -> 1.02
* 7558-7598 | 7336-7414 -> 1.04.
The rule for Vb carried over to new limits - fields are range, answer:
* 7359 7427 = 3.647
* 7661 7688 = 3.667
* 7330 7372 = 3.817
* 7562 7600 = 4.314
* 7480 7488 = 3.315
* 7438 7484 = 3.554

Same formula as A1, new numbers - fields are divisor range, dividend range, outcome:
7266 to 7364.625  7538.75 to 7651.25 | 1.06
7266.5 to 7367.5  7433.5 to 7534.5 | 1.01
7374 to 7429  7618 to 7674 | 1.03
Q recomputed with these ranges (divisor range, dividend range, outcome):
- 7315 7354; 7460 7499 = 1.06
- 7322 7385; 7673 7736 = 1.12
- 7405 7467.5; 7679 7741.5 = 1.07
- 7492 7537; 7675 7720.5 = 1.03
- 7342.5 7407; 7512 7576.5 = 1.07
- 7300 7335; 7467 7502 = 1.12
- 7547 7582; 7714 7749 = 1.01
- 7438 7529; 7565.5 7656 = 1.08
